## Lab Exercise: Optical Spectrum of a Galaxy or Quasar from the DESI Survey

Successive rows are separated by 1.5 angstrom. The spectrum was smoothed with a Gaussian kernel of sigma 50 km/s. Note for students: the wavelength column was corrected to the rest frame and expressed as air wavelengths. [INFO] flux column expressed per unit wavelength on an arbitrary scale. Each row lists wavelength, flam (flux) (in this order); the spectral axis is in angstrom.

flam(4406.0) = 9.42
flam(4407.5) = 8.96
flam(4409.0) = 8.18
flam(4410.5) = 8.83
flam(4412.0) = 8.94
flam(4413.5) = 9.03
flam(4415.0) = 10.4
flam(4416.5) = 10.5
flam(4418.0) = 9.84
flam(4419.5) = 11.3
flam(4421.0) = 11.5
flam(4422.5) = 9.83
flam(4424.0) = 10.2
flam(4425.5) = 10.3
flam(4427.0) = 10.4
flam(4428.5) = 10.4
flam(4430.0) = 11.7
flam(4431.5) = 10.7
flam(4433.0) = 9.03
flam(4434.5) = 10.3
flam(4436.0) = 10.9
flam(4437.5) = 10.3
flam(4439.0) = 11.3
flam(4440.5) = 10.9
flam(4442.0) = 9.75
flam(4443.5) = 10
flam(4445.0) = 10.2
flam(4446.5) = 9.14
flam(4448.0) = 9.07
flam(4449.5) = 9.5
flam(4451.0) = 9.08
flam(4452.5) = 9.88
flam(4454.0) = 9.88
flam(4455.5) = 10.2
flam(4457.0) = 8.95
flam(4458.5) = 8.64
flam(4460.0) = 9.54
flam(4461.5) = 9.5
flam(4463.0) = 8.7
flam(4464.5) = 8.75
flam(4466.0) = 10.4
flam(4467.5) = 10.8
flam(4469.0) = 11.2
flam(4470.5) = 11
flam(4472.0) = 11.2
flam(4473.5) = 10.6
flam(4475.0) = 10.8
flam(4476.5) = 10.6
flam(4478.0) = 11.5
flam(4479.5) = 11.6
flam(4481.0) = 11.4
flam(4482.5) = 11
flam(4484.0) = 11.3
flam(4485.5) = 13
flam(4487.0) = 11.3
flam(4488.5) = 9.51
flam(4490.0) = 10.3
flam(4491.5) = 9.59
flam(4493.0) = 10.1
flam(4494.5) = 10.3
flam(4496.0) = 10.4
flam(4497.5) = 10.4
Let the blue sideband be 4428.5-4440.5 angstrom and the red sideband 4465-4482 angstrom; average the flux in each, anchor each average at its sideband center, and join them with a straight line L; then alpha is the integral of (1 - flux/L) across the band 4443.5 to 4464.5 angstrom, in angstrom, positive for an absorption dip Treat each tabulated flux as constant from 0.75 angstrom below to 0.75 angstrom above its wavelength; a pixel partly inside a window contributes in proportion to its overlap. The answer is 2.70 angstrom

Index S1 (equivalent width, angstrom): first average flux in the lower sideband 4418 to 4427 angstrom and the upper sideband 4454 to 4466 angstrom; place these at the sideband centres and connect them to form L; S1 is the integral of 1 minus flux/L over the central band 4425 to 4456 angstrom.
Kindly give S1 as -0.59 angstrom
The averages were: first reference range 10.5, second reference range 9.3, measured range 10.1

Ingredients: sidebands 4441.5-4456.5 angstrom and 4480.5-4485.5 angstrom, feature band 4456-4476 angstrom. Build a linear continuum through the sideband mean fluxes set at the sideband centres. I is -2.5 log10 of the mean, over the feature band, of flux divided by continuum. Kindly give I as 0.060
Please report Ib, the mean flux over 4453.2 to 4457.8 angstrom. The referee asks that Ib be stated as 9.67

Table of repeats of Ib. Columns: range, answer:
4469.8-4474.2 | 10.9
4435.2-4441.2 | 10.8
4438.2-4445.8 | 10.4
